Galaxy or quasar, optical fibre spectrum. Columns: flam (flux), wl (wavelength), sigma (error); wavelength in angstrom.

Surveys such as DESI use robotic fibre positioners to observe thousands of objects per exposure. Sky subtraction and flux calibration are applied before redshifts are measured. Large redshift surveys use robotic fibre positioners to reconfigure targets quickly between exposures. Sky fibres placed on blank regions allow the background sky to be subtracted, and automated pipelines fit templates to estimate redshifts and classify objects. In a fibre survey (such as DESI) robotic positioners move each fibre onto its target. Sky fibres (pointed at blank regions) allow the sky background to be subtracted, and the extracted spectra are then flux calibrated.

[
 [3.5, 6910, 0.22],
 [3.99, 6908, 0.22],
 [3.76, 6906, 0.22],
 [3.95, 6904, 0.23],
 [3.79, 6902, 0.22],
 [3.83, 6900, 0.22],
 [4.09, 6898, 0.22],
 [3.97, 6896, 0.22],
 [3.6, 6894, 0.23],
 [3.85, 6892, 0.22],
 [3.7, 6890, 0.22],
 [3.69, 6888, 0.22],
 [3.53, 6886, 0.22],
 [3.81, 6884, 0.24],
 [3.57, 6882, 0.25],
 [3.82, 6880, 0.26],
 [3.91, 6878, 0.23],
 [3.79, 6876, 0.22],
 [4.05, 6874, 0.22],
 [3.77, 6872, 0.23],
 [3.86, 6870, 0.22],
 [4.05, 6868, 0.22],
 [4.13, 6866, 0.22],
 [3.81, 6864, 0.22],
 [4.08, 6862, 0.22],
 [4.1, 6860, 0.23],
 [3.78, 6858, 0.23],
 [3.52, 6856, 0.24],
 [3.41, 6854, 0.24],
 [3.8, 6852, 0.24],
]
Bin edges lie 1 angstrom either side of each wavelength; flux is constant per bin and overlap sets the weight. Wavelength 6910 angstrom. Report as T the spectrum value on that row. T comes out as 3.5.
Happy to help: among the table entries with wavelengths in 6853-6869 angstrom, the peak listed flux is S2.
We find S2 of 4.13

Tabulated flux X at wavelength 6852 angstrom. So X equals 3.8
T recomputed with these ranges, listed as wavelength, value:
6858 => 3.78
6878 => 3.91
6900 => 3.83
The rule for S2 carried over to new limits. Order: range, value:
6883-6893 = 3.85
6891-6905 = 4.09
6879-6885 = 3.82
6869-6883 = 4.05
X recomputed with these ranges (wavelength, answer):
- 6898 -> 4.09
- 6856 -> 3.52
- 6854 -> 3.41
